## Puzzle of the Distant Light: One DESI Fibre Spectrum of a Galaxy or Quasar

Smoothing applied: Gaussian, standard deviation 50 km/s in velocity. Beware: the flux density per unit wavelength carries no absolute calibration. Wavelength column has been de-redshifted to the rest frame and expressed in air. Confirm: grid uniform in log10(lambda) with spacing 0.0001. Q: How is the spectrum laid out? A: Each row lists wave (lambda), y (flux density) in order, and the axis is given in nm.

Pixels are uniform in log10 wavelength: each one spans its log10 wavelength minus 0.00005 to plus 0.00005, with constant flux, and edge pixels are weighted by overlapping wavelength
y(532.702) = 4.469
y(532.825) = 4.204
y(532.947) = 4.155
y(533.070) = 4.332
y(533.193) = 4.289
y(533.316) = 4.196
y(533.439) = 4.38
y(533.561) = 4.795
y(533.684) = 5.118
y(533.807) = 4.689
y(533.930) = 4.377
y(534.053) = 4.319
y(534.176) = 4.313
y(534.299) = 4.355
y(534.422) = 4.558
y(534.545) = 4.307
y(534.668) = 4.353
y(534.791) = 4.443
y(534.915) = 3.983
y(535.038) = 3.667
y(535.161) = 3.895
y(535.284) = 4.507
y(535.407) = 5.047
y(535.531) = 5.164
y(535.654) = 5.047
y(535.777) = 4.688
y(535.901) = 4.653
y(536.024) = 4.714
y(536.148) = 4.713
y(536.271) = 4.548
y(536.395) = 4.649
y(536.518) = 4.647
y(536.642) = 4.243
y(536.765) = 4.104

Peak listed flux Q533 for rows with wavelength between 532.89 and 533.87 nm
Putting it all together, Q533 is 5.118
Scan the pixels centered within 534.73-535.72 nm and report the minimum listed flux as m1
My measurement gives 3.667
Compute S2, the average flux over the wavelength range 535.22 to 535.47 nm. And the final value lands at 4.77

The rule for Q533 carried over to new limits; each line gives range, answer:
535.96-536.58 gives 4.714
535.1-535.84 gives 5.164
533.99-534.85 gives 4.558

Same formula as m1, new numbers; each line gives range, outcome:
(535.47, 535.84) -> 4.688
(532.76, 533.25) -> 4.155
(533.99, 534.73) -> 4.307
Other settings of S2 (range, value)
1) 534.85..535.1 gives 3.82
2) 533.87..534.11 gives 4.35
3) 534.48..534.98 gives 4.27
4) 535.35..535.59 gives 5.09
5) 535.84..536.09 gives 4.68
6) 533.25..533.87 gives 4.63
